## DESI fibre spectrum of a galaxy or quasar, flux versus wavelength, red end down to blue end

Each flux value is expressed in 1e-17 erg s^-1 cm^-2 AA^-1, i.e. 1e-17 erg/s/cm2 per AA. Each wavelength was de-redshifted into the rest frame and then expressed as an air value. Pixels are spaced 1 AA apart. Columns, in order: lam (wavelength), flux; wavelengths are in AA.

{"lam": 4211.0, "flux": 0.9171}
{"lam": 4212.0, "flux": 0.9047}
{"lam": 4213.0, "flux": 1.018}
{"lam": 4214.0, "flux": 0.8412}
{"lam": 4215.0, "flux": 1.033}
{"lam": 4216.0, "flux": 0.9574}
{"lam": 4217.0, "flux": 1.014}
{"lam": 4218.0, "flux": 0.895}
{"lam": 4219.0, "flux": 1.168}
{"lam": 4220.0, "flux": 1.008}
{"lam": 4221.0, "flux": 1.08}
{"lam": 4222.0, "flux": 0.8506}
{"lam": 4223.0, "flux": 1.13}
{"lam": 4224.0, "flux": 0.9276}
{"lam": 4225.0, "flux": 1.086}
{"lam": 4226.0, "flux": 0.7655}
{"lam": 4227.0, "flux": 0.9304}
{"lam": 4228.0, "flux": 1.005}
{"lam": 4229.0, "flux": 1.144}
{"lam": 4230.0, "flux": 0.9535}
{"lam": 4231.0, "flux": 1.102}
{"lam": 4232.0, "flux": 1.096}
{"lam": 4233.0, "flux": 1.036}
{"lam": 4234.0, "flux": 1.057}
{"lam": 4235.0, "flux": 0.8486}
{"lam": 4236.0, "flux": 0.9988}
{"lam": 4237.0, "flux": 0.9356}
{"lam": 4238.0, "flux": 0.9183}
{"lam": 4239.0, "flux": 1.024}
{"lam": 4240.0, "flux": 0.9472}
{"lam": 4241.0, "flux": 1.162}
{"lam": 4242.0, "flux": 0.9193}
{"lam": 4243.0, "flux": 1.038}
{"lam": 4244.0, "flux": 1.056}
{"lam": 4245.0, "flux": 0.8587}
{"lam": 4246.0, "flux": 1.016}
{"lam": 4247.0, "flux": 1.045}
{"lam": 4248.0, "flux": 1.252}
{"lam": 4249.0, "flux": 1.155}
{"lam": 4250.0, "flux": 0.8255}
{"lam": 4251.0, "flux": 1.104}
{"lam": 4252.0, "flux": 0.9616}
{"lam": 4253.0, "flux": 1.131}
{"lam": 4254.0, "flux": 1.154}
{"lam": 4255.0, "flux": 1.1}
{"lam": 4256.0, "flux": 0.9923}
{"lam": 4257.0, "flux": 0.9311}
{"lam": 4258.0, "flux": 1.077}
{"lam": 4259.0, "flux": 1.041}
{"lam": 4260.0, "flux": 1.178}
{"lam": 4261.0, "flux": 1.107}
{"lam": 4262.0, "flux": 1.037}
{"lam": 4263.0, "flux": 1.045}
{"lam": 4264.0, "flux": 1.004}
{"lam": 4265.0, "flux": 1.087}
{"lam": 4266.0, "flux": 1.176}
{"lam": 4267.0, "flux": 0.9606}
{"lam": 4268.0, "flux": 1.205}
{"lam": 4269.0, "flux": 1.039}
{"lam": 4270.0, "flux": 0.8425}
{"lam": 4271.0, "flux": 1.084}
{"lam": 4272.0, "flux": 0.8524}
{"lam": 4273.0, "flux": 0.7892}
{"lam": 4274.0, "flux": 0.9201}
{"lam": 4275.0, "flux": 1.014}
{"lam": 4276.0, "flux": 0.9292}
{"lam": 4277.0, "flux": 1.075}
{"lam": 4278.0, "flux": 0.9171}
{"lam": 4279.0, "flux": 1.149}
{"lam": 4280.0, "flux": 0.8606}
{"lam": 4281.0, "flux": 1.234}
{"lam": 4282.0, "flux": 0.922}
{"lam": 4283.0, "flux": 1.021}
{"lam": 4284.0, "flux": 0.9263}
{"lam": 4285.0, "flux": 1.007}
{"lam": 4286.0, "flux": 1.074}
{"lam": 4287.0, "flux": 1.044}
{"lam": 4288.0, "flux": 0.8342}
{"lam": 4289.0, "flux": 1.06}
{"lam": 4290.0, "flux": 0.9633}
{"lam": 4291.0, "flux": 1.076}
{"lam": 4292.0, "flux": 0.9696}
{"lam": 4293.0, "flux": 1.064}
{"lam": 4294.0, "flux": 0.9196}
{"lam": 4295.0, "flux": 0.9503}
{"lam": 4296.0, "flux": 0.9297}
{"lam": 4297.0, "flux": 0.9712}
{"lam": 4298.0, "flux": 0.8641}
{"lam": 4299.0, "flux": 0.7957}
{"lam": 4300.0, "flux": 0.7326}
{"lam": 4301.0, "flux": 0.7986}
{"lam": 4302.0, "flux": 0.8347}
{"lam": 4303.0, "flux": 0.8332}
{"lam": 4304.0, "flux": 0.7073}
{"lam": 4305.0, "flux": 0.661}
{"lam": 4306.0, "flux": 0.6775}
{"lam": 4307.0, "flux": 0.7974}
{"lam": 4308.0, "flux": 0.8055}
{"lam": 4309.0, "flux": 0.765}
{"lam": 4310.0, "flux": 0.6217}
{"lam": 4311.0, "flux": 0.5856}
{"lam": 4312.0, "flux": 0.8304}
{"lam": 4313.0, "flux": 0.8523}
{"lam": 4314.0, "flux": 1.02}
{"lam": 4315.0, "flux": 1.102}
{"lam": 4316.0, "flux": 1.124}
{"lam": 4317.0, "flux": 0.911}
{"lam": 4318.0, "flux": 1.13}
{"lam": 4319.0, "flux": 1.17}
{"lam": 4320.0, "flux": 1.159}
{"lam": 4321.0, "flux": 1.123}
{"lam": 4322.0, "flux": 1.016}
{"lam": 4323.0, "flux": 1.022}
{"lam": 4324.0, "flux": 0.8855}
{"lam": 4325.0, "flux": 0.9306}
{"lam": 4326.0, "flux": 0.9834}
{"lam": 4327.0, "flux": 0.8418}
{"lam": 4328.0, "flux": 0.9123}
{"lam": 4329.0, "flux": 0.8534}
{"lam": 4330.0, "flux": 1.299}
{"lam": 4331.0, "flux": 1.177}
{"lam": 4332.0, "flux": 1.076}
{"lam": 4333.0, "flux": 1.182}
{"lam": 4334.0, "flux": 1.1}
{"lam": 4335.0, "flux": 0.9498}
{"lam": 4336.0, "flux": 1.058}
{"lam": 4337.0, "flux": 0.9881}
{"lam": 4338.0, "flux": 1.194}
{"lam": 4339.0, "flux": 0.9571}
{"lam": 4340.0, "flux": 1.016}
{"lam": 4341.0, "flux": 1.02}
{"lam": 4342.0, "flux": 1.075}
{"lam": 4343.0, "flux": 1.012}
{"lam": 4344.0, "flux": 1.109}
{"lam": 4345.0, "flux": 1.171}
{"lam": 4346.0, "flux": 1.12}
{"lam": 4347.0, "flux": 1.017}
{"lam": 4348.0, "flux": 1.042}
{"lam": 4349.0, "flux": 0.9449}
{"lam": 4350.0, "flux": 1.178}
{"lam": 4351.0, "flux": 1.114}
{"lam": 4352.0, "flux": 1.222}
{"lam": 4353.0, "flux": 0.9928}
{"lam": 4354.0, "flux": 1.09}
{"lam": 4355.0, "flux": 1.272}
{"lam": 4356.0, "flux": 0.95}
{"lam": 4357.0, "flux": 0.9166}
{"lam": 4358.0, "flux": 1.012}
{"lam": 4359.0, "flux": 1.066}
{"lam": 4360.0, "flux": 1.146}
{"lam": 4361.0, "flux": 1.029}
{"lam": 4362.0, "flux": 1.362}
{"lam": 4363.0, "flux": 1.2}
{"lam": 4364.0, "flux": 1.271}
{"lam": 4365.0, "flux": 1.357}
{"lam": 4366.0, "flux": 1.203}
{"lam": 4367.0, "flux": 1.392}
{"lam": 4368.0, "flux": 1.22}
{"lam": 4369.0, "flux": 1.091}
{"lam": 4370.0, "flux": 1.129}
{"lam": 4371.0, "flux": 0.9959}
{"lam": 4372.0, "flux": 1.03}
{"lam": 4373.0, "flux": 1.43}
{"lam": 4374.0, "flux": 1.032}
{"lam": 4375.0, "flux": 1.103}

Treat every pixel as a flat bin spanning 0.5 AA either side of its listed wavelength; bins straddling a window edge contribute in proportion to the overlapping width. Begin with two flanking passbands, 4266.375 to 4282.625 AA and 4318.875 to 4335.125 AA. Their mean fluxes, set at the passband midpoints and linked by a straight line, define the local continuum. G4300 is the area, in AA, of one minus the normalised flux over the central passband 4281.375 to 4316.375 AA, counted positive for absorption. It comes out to 4.2 AA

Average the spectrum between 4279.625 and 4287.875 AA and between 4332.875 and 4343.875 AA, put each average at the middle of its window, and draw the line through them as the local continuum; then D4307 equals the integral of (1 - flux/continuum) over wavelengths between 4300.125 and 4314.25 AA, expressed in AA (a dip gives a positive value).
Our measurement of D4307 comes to 3.56 AA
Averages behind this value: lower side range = 1.01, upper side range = 1.05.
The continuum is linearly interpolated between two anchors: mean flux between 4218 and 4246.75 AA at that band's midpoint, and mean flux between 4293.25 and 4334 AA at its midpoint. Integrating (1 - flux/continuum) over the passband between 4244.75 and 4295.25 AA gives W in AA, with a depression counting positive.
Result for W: -2.9 AA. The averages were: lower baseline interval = 1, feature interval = 1.02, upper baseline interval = 0.924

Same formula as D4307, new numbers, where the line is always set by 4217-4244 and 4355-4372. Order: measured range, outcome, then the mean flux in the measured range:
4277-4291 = 0.7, 1.01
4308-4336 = 3.0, 0.984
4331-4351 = 1.0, 1.07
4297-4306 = 2.5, 0.784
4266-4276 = 0.7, 0.976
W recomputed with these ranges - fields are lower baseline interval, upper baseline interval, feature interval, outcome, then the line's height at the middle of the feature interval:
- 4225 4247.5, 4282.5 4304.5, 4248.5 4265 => -1.41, 0.971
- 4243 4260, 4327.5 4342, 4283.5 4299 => 1.19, 1.05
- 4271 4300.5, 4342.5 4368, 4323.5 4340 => 0.76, 1.07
